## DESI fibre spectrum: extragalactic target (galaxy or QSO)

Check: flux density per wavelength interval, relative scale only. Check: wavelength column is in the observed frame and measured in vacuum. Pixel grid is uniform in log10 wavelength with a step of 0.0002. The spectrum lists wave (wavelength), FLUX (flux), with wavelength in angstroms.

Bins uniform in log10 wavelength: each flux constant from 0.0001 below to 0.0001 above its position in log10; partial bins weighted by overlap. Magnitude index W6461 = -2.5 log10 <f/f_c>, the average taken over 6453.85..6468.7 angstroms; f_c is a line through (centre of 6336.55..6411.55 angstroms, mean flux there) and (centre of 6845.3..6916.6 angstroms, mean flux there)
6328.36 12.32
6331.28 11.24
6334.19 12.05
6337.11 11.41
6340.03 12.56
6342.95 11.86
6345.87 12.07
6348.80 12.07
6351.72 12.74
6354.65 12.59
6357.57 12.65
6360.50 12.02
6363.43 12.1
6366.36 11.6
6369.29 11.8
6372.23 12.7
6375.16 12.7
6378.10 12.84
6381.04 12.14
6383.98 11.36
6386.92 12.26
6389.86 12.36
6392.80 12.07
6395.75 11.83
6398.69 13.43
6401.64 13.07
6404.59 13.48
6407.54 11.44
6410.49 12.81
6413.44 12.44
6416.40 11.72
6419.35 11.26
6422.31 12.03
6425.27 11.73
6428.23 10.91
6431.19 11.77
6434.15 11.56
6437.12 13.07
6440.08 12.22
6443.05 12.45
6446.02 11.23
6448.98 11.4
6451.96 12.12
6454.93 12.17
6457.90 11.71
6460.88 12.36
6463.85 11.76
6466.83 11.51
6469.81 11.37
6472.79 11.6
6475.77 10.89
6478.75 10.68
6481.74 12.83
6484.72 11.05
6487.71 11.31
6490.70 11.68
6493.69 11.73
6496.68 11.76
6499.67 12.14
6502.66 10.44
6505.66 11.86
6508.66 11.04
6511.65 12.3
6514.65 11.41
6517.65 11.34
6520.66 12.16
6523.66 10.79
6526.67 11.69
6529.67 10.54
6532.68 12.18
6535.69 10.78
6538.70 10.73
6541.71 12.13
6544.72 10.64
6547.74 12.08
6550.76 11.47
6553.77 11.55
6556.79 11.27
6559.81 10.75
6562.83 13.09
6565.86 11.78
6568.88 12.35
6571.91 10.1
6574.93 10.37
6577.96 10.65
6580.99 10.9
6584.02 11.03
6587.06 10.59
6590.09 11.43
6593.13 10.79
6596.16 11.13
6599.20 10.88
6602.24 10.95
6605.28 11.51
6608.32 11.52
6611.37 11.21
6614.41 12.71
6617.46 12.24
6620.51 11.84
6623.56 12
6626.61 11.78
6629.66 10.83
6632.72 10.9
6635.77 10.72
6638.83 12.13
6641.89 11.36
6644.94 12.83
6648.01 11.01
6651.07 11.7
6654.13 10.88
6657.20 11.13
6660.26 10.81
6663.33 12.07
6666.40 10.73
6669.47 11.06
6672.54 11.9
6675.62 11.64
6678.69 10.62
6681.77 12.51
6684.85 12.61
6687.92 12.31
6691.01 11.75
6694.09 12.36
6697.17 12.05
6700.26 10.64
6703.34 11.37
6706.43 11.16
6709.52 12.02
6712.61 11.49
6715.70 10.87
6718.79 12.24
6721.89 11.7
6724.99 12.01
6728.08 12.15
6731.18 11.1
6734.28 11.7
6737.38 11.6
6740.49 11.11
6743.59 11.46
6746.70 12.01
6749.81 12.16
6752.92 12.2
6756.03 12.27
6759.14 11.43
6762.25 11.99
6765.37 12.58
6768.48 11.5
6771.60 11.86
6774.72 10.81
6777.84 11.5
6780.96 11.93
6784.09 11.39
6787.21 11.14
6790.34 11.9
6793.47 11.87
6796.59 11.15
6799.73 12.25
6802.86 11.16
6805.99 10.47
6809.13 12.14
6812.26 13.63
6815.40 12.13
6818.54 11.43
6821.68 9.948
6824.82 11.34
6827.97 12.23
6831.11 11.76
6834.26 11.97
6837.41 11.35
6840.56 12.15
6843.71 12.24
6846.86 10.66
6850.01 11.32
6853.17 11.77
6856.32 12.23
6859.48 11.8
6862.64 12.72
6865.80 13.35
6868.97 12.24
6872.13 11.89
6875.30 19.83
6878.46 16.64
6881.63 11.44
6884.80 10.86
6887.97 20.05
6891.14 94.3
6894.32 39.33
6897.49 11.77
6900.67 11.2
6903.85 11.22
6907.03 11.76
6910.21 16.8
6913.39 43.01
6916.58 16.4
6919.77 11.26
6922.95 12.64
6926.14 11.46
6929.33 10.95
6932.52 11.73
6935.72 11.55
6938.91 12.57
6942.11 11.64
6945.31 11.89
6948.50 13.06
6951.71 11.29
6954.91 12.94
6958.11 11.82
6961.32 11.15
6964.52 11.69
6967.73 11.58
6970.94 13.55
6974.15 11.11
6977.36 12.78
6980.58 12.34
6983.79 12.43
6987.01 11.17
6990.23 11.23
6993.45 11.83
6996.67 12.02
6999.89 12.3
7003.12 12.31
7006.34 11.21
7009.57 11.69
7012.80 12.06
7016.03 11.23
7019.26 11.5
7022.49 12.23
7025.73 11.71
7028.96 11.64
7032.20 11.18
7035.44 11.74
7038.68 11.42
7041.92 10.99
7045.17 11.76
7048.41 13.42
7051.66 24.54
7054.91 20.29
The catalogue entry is 0.14 mag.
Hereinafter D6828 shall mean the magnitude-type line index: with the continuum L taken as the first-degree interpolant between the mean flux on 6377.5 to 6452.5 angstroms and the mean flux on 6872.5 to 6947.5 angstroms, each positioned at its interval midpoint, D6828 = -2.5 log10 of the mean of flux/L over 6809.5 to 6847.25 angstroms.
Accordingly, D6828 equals 0.45 mag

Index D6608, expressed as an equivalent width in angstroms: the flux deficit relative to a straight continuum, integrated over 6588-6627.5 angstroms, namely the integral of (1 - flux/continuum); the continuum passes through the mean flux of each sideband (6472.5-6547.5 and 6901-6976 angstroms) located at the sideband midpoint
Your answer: 1.3 angstroms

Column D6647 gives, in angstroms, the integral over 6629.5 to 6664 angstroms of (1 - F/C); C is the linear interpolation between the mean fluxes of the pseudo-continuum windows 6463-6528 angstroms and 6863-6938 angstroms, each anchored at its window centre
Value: 7.1 angstroms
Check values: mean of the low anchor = 11.5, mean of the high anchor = 19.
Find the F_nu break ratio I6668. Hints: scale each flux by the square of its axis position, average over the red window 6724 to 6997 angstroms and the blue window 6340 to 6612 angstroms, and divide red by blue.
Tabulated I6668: 1.32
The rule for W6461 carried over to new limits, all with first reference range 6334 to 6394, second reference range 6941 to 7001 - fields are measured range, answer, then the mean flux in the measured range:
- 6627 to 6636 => 0.11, 11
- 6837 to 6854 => 0.04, 11.6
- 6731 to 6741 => 0.06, 11.4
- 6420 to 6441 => 0.03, 11.9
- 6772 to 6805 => 0.05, 11.5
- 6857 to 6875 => -0.08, 12.9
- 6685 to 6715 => 0.03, 11.7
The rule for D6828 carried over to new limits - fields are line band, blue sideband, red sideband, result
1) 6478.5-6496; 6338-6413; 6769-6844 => 0.05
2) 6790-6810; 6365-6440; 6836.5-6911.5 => 0.40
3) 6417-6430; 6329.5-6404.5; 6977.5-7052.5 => 0.07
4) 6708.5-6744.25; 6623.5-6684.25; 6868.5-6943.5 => 0.17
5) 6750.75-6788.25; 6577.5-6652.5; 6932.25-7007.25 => -0.01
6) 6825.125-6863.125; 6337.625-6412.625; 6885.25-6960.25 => 0.44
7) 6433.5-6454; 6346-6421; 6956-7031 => 0.02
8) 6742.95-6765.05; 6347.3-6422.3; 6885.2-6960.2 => 0.35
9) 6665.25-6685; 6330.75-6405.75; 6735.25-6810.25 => 0.03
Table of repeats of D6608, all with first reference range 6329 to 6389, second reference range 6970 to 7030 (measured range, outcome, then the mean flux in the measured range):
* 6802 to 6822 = 0.50 angstroms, 11.7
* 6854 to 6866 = -0.43 angstroms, 12.4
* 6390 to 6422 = -0.58 angstroms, 12.3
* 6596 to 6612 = 1.12 angstroms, 11.2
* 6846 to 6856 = 0.45 angstroms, 11.4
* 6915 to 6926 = -1.14 angstroms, 13.2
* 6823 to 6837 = 0.25 angstroms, 11.7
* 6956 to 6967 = 0.27 angstroms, 11.6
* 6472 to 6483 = 0.57 angstroms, 11.5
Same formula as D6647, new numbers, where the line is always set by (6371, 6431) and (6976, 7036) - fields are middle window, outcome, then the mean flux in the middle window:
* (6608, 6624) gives 0.2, 11.9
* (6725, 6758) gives 0.6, 11.8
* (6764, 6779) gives 0.4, 11.6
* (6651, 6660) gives 0.7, 11.1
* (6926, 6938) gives 0.4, 11.5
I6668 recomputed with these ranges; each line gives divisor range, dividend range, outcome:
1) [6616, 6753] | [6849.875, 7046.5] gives 1.35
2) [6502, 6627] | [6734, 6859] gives 1.10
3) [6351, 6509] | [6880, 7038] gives 1.46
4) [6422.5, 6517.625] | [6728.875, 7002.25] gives 1.33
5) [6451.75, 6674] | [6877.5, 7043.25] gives 1.46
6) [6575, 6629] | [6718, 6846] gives 1.09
